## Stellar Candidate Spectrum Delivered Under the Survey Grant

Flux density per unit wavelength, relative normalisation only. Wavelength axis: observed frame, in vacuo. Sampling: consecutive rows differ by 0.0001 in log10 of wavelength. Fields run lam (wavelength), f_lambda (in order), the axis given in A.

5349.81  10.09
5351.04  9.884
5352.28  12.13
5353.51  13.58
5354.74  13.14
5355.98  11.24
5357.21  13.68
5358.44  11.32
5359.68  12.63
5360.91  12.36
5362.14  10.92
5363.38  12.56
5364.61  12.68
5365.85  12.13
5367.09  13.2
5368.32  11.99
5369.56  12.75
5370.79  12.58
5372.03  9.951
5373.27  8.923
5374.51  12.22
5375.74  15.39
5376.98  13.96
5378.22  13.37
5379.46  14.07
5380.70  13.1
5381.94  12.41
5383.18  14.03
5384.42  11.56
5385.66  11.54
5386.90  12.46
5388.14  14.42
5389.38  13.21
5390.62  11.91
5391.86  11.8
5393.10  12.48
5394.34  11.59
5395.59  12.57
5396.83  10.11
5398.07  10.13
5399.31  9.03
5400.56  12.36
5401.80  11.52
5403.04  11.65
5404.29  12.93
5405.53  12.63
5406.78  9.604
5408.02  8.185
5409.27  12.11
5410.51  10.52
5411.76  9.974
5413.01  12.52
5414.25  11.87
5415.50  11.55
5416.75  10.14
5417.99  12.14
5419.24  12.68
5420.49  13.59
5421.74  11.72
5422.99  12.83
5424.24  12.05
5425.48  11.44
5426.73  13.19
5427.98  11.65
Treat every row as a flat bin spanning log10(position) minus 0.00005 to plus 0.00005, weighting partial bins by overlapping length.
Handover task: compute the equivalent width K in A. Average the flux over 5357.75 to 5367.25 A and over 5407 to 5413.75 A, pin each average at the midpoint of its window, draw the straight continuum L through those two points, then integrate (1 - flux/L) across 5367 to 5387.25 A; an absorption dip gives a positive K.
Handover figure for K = -1.5 A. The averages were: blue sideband 12.2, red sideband 10.6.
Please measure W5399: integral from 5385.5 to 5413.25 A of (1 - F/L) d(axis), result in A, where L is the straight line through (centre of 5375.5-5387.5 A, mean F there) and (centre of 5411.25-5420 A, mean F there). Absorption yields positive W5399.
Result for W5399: 1.83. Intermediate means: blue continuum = 13.1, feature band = 11.5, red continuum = 11.6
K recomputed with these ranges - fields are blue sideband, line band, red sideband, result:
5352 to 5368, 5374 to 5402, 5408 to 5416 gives -1.6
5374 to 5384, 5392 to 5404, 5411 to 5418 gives 1.0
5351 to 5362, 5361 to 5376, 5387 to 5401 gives 0.1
